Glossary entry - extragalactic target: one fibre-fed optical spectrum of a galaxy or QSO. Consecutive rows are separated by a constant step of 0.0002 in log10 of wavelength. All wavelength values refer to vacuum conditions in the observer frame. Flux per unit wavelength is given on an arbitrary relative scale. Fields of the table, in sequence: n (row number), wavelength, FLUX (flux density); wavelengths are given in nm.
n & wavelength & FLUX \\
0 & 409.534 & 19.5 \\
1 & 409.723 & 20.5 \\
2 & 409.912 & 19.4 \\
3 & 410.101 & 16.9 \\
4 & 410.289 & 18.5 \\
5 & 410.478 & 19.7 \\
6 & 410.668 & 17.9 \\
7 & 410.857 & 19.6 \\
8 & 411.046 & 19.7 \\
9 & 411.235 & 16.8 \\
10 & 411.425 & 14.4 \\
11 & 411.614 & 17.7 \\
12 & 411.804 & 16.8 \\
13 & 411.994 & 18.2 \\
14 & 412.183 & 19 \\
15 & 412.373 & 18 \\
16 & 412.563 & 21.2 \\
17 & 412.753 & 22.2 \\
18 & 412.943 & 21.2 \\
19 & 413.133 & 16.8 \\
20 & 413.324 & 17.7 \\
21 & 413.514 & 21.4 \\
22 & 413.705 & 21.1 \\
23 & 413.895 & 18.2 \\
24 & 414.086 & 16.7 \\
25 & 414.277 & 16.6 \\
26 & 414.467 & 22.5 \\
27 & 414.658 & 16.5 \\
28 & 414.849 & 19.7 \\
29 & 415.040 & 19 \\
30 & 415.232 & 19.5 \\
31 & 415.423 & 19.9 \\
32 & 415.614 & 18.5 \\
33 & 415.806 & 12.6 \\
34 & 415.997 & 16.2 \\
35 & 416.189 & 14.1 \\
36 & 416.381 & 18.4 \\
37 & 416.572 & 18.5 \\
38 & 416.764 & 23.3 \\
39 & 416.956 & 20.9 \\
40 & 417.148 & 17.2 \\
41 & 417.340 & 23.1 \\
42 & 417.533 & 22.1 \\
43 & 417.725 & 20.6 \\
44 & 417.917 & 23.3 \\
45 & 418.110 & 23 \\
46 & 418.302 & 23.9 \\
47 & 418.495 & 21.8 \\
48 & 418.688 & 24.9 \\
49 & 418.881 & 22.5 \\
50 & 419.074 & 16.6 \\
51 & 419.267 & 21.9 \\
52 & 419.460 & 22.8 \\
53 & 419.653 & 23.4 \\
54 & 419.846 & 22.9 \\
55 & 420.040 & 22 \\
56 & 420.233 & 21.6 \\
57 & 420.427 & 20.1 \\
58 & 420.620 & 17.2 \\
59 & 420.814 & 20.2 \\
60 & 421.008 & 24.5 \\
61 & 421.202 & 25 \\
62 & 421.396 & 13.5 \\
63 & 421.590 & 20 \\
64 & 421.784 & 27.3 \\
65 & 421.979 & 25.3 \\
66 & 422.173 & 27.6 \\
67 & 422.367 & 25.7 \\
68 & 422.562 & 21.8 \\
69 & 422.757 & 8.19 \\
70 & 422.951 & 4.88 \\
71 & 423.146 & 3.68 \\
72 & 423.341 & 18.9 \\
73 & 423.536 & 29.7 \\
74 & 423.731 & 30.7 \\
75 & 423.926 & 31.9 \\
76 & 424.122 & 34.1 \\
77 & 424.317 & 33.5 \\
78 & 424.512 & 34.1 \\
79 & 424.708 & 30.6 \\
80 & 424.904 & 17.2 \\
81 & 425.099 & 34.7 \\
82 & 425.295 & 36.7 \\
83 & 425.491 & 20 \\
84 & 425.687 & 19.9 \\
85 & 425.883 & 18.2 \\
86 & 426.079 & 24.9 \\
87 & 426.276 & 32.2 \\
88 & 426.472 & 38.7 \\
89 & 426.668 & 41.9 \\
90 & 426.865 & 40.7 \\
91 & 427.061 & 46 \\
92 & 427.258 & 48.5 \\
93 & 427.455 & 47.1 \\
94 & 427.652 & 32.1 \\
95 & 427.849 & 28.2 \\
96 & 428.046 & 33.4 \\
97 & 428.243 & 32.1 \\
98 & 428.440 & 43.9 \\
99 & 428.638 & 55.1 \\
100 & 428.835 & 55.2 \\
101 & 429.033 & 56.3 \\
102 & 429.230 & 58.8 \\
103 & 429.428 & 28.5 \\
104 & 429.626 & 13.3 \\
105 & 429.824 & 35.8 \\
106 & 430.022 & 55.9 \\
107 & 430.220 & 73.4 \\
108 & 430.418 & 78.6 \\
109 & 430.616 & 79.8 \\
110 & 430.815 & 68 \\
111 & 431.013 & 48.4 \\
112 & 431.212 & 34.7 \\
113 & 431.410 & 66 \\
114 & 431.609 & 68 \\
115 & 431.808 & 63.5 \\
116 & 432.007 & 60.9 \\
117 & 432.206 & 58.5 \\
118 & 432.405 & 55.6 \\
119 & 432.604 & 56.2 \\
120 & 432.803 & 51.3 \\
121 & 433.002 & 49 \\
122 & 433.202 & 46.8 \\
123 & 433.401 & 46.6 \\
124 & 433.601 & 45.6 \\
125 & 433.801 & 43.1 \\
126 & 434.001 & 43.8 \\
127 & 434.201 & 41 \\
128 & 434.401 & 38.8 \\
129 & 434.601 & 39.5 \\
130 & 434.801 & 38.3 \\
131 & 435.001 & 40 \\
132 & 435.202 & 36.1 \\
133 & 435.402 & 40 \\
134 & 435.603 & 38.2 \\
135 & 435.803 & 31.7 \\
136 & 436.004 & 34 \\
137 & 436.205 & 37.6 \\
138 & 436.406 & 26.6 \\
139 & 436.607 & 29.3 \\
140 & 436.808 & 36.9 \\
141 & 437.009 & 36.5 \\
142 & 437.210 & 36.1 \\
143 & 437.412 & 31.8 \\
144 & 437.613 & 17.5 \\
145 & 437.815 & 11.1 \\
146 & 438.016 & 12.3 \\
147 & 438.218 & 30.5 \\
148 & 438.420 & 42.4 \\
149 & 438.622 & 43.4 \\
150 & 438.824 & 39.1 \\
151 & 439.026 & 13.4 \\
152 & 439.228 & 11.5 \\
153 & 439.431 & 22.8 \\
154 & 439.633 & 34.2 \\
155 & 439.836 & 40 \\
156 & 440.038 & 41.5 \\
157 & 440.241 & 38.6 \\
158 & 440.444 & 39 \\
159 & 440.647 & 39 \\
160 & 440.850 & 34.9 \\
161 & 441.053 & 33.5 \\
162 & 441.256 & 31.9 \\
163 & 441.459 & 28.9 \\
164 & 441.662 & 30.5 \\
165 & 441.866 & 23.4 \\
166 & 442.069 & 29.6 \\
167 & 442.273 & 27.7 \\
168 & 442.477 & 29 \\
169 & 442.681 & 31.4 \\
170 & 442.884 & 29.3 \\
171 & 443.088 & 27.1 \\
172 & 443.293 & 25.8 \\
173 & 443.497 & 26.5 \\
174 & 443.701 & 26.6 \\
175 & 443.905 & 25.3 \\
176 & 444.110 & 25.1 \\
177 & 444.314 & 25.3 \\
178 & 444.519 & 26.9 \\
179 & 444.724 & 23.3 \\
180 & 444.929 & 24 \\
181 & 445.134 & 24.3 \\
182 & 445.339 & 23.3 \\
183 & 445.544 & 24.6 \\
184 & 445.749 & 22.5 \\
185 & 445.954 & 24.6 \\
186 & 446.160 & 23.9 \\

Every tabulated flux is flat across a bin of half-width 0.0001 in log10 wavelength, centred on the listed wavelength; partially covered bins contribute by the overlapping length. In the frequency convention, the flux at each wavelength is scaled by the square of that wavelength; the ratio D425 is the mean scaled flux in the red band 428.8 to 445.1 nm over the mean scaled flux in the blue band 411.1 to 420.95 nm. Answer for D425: 2.12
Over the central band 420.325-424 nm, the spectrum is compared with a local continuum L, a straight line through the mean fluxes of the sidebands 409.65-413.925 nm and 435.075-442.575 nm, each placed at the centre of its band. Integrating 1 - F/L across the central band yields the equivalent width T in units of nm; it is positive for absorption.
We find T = 0.45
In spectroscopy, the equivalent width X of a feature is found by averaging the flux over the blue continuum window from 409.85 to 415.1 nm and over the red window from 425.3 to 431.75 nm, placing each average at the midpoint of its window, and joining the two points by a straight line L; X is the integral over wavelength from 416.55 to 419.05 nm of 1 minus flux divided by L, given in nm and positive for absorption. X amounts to 0.49 nm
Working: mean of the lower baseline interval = 18.7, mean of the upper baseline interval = 44.5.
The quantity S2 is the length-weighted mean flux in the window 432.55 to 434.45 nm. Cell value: 46.2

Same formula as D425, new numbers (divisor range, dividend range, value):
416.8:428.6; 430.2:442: 1.64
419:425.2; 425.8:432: 2.12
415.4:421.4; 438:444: 1.64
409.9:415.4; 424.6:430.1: 2.10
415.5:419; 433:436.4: 2.14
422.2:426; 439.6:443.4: 1.46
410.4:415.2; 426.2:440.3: 2.45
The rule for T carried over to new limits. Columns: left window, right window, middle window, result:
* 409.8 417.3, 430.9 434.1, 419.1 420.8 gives 0.50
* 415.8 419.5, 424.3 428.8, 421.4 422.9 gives 0.35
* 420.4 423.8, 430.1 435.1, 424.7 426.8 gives 0.20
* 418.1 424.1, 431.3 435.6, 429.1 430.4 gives -0.19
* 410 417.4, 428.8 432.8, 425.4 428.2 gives 0.80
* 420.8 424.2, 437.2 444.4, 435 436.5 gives -0.45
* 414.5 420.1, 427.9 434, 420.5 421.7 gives 0.37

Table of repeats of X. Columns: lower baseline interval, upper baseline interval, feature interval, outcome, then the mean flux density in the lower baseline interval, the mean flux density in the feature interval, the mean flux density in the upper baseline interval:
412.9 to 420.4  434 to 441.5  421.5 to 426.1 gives 0.07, 20.1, 24.1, 33.1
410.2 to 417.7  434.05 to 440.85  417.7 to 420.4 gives -0.04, 18.8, 22.2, 33.1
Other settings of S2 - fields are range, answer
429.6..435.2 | 51.6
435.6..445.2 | 29.6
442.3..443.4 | 28.4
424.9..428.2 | 33.4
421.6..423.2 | 18.5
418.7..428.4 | 26.6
